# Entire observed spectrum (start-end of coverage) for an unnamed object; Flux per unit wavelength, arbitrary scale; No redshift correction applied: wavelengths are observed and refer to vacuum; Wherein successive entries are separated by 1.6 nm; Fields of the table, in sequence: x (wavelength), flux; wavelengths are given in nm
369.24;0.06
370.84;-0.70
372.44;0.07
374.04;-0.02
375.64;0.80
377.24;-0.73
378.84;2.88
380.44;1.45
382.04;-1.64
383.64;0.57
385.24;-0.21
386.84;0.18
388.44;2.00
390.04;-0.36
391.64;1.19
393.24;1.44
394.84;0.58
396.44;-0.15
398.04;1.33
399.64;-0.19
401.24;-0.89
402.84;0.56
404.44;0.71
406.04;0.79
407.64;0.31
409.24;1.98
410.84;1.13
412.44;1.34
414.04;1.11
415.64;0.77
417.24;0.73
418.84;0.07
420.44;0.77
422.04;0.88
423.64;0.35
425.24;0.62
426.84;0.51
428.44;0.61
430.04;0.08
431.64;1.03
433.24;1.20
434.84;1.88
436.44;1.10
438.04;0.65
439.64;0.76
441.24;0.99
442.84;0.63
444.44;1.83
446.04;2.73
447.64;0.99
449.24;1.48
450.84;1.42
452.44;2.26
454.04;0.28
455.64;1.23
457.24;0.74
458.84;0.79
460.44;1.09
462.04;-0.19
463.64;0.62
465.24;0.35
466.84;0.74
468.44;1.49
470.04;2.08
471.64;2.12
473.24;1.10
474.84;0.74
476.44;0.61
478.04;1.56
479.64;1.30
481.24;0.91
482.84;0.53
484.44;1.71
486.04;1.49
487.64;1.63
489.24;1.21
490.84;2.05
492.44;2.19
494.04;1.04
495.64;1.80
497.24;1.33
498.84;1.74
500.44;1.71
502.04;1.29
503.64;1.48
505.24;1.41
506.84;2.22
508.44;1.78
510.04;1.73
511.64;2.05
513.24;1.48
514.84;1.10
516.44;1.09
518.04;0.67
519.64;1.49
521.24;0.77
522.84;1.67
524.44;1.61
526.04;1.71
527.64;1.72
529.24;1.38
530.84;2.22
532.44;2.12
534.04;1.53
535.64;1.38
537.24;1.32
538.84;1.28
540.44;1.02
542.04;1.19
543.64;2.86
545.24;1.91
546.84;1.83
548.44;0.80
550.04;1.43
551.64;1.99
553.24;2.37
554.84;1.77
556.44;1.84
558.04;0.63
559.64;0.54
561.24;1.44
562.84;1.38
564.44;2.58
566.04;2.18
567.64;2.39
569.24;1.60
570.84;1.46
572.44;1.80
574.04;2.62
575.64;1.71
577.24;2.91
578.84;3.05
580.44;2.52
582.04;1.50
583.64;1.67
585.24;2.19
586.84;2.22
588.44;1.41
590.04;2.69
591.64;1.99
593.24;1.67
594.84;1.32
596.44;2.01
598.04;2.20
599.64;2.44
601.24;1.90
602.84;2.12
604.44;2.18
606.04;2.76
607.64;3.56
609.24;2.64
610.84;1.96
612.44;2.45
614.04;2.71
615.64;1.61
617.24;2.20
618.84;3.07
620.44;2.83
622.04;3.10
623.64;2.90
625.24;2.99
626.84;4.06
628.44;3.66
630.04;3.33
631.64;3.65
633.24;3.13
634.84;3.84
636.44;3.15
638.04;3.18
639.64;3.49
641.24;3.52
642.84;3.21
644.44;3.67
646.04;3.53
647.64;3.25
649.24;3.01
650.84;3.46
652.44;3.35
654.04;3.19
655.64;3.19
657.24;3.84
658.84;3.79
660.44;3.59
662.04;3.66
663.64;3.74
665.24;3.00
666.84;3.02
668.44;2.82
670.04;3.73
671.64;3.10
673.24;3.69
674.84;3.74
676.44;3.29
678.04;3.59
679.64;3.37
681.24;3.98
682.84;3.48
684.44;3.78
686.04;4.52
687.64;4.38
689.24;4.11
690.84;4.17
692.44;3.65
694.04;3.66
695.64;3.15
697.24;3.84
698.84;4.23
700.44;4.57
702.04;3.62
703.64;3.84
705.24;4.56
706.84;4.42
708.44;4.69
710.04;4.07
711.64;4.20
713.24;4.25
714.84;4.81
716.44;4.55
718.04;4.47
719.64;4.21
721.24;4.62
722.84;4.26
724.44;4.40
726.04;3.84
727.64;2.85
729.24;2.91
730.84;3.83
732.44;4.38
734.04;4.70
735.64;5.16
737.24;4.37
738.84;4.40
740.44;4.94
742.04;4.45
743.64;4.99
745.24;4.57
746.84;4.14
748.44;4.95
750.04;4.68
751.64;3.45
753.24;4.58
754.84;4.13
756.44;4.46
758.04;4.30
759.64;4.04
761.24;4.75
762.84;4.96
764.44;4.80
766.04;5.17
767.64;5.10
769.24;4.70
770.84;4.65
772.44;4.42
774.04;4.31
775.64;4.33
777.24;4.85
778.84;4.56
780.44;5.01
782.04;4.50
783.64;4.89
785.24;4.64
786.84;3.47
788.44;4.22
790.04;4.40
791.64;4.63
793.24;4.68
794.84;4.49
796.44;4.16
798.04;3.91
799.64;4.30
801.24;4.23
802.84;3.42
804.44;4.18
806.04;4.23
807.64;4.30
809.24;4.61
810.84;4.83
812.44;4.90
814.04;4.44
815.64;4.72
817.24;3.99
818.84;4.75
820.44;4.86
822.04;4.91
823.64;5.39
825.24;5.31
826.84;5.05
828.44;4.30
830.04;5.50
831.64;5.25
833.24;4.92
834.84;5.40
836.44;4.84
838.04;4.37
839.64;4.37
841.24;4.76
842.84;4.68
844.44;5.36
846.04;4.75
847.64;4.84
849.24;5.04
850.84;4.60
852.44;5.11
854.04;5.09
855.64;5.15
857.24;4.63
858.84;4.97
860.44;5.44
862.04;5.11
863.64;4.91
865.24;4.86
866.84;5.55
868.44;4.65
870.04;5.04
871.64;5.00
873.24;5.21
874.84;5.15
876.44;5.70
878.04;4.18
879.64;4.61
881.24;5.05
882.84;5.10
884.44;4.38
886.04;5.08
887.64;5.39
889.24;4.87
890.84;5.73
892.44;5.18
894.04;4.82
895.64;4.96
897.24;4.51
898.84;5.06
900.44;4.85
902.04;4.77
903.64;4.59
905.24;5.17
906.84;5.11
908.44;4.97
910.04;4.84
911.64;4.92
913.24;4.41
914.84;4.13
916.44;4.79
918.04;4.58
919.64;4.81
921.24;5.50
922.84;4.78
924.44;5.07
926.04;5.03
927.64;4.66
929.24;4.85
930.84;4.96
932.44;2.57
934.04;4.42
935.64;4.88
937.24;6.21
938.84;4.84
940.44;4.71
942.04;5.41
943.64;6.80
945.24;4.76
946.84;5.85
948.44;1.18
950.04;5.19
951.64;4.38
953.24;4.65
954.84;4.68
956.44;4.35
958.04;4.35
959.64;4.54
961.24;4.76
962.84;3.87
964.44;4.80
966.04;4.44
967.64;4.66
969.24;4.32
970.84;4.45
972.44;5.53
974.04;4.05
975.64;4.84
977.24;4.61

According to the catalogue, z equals 0.551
